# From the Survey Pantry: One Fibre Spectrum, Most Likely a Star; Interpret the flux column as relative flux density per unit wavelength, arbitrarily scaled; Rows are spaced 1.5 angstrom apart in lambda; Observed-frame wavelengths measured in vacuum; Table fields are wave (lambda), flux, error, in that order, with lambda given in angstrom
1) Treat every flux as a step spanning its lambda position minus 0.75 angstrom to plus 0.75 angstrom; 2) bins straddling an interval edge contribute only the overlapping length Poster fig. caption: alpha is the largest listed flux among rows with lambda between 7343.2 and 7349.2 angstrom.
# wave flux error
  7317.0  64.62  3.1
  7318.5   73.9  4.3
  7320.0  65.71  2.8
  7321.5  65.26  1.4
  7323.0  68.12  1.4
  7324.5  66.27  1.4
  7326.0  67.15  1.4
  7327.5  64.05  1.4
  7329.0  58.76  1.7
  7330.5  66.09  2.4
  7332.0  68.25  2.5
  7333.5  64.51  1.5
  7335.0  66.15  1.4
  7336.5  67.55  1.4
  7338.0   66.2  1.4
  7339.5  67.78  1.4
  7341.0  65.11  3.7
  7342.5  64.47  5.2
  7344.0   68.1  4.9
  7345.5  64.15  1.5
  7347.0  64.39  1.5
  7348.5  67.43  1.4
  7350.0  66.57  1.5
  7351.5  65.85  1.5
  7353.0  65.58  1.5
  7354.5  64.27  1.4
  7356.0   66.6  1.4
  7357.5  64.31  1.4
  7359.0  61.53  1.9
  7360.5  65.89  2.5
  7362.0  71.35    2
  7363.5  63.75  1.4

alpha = 68.1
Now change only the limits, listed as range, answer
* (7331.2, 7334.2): 68.25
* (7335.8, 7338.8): 67.55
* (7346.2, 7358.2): 67.43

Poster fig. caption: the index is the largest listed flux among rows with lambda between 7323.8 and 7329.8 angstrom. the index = 67.15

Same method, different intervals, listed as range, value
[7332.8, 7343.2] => 67.78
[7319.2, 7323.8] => 68.12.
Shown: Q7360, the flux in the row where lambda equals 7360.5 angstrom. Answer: 65.89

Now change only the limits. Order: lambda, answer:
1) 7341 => 65.11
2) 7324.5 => 66.27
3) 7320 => 65.71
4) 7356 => 66.6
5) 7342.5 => 64.47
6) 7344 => 68.1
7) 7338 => 66.2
